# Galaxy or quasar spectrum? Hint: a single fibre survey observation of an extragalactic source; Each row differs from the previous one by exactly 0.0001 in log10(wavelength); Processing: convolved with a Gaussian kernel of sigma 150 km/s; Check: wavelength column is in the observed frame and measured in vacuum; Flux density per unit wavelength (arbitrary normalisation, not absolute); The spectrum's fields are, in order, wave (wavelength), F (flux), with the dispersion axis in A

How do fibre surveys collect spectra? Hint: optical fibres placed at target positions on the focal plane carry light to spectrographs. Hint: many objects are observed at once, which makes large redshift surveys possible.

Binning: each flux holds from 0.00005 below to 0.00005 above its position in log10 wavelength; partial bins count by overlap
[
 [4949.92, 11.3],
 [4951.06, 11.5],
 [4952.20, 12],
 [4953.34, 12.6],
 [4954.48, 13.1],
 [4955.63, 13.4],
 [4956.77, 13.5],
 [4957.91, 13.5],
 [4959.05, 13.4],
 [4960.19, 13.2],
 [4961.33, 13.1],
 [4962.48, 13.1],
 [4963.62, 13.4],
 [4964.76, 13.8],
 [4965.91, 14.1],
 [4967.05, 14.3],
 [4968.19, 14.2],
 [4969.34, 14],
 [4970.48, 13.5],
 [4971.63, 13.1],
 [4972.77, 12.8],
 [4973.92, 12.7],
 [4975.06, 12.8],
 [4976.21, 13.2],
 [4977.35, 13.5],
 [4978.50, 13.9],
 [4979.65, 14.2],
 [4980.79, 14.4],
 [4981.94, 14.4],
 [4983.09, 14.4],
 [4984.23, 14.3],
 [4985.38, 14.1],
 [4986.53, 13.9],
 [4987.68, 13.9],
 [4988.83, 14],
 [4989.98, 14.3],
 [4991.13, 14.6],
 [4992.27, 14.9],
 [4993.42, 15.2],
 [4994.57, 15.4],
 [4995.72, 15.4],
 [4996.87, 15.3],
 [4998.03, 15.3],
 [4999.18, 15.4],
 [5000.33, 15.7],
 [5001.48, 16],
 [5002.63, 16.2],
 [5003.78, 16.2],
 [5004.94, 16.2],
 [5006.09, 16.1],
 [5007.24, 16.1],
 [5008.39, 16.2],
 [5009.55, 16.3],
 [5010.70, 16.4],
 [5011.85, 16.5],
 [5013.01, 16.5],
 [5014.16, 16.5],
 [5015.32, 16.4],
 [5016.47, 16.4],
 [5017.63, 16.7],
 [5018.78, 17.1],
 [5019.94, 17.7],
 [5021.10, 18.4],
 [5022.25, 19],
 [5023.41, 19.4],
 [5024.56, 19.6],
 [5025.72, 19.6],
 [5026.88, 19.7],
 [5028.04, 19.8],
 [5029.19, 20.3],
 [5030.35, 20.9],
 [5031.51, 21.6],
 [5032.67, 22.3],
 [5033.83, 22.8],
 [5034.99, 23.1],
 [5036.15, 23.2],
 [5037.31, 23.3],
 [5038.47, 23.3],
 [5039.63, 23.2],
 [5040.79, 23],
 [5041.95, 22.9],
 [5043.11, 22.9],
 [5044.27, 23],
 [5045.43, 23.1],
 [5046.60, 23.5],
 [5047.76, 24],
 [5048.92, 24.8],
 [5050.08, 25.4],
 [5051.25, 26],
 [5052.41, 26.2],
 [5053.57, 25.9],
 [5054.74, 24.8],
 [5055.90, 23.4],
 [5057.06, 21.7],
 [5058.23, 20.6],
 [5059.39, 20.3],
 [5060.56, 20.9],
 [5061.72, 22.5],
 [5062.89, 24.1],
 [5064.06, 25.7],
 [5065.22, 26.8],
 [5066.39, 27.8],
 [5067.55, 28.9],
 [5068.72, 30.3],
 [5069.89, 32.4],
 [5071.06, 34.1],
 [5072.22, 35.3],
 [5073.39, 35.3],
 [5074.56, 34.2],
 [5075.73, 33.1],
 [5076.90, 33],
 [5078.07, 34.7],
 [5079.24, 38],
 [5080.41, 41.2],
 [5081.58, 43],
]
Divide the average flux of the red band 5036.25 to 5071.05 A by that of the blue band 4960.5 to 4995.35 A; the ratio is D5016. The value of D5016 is 1.77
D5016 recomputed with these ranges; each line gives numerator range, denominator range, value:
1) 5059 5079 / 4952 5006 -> 2.09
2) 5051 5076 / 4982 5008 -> 1.80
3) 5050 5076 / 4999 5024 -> 1.62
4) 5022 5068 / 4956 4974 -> 1.70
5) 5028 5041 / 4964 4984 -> 1.62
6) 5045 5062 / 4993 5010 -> 1.49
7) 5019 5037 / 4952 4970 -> 1.52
